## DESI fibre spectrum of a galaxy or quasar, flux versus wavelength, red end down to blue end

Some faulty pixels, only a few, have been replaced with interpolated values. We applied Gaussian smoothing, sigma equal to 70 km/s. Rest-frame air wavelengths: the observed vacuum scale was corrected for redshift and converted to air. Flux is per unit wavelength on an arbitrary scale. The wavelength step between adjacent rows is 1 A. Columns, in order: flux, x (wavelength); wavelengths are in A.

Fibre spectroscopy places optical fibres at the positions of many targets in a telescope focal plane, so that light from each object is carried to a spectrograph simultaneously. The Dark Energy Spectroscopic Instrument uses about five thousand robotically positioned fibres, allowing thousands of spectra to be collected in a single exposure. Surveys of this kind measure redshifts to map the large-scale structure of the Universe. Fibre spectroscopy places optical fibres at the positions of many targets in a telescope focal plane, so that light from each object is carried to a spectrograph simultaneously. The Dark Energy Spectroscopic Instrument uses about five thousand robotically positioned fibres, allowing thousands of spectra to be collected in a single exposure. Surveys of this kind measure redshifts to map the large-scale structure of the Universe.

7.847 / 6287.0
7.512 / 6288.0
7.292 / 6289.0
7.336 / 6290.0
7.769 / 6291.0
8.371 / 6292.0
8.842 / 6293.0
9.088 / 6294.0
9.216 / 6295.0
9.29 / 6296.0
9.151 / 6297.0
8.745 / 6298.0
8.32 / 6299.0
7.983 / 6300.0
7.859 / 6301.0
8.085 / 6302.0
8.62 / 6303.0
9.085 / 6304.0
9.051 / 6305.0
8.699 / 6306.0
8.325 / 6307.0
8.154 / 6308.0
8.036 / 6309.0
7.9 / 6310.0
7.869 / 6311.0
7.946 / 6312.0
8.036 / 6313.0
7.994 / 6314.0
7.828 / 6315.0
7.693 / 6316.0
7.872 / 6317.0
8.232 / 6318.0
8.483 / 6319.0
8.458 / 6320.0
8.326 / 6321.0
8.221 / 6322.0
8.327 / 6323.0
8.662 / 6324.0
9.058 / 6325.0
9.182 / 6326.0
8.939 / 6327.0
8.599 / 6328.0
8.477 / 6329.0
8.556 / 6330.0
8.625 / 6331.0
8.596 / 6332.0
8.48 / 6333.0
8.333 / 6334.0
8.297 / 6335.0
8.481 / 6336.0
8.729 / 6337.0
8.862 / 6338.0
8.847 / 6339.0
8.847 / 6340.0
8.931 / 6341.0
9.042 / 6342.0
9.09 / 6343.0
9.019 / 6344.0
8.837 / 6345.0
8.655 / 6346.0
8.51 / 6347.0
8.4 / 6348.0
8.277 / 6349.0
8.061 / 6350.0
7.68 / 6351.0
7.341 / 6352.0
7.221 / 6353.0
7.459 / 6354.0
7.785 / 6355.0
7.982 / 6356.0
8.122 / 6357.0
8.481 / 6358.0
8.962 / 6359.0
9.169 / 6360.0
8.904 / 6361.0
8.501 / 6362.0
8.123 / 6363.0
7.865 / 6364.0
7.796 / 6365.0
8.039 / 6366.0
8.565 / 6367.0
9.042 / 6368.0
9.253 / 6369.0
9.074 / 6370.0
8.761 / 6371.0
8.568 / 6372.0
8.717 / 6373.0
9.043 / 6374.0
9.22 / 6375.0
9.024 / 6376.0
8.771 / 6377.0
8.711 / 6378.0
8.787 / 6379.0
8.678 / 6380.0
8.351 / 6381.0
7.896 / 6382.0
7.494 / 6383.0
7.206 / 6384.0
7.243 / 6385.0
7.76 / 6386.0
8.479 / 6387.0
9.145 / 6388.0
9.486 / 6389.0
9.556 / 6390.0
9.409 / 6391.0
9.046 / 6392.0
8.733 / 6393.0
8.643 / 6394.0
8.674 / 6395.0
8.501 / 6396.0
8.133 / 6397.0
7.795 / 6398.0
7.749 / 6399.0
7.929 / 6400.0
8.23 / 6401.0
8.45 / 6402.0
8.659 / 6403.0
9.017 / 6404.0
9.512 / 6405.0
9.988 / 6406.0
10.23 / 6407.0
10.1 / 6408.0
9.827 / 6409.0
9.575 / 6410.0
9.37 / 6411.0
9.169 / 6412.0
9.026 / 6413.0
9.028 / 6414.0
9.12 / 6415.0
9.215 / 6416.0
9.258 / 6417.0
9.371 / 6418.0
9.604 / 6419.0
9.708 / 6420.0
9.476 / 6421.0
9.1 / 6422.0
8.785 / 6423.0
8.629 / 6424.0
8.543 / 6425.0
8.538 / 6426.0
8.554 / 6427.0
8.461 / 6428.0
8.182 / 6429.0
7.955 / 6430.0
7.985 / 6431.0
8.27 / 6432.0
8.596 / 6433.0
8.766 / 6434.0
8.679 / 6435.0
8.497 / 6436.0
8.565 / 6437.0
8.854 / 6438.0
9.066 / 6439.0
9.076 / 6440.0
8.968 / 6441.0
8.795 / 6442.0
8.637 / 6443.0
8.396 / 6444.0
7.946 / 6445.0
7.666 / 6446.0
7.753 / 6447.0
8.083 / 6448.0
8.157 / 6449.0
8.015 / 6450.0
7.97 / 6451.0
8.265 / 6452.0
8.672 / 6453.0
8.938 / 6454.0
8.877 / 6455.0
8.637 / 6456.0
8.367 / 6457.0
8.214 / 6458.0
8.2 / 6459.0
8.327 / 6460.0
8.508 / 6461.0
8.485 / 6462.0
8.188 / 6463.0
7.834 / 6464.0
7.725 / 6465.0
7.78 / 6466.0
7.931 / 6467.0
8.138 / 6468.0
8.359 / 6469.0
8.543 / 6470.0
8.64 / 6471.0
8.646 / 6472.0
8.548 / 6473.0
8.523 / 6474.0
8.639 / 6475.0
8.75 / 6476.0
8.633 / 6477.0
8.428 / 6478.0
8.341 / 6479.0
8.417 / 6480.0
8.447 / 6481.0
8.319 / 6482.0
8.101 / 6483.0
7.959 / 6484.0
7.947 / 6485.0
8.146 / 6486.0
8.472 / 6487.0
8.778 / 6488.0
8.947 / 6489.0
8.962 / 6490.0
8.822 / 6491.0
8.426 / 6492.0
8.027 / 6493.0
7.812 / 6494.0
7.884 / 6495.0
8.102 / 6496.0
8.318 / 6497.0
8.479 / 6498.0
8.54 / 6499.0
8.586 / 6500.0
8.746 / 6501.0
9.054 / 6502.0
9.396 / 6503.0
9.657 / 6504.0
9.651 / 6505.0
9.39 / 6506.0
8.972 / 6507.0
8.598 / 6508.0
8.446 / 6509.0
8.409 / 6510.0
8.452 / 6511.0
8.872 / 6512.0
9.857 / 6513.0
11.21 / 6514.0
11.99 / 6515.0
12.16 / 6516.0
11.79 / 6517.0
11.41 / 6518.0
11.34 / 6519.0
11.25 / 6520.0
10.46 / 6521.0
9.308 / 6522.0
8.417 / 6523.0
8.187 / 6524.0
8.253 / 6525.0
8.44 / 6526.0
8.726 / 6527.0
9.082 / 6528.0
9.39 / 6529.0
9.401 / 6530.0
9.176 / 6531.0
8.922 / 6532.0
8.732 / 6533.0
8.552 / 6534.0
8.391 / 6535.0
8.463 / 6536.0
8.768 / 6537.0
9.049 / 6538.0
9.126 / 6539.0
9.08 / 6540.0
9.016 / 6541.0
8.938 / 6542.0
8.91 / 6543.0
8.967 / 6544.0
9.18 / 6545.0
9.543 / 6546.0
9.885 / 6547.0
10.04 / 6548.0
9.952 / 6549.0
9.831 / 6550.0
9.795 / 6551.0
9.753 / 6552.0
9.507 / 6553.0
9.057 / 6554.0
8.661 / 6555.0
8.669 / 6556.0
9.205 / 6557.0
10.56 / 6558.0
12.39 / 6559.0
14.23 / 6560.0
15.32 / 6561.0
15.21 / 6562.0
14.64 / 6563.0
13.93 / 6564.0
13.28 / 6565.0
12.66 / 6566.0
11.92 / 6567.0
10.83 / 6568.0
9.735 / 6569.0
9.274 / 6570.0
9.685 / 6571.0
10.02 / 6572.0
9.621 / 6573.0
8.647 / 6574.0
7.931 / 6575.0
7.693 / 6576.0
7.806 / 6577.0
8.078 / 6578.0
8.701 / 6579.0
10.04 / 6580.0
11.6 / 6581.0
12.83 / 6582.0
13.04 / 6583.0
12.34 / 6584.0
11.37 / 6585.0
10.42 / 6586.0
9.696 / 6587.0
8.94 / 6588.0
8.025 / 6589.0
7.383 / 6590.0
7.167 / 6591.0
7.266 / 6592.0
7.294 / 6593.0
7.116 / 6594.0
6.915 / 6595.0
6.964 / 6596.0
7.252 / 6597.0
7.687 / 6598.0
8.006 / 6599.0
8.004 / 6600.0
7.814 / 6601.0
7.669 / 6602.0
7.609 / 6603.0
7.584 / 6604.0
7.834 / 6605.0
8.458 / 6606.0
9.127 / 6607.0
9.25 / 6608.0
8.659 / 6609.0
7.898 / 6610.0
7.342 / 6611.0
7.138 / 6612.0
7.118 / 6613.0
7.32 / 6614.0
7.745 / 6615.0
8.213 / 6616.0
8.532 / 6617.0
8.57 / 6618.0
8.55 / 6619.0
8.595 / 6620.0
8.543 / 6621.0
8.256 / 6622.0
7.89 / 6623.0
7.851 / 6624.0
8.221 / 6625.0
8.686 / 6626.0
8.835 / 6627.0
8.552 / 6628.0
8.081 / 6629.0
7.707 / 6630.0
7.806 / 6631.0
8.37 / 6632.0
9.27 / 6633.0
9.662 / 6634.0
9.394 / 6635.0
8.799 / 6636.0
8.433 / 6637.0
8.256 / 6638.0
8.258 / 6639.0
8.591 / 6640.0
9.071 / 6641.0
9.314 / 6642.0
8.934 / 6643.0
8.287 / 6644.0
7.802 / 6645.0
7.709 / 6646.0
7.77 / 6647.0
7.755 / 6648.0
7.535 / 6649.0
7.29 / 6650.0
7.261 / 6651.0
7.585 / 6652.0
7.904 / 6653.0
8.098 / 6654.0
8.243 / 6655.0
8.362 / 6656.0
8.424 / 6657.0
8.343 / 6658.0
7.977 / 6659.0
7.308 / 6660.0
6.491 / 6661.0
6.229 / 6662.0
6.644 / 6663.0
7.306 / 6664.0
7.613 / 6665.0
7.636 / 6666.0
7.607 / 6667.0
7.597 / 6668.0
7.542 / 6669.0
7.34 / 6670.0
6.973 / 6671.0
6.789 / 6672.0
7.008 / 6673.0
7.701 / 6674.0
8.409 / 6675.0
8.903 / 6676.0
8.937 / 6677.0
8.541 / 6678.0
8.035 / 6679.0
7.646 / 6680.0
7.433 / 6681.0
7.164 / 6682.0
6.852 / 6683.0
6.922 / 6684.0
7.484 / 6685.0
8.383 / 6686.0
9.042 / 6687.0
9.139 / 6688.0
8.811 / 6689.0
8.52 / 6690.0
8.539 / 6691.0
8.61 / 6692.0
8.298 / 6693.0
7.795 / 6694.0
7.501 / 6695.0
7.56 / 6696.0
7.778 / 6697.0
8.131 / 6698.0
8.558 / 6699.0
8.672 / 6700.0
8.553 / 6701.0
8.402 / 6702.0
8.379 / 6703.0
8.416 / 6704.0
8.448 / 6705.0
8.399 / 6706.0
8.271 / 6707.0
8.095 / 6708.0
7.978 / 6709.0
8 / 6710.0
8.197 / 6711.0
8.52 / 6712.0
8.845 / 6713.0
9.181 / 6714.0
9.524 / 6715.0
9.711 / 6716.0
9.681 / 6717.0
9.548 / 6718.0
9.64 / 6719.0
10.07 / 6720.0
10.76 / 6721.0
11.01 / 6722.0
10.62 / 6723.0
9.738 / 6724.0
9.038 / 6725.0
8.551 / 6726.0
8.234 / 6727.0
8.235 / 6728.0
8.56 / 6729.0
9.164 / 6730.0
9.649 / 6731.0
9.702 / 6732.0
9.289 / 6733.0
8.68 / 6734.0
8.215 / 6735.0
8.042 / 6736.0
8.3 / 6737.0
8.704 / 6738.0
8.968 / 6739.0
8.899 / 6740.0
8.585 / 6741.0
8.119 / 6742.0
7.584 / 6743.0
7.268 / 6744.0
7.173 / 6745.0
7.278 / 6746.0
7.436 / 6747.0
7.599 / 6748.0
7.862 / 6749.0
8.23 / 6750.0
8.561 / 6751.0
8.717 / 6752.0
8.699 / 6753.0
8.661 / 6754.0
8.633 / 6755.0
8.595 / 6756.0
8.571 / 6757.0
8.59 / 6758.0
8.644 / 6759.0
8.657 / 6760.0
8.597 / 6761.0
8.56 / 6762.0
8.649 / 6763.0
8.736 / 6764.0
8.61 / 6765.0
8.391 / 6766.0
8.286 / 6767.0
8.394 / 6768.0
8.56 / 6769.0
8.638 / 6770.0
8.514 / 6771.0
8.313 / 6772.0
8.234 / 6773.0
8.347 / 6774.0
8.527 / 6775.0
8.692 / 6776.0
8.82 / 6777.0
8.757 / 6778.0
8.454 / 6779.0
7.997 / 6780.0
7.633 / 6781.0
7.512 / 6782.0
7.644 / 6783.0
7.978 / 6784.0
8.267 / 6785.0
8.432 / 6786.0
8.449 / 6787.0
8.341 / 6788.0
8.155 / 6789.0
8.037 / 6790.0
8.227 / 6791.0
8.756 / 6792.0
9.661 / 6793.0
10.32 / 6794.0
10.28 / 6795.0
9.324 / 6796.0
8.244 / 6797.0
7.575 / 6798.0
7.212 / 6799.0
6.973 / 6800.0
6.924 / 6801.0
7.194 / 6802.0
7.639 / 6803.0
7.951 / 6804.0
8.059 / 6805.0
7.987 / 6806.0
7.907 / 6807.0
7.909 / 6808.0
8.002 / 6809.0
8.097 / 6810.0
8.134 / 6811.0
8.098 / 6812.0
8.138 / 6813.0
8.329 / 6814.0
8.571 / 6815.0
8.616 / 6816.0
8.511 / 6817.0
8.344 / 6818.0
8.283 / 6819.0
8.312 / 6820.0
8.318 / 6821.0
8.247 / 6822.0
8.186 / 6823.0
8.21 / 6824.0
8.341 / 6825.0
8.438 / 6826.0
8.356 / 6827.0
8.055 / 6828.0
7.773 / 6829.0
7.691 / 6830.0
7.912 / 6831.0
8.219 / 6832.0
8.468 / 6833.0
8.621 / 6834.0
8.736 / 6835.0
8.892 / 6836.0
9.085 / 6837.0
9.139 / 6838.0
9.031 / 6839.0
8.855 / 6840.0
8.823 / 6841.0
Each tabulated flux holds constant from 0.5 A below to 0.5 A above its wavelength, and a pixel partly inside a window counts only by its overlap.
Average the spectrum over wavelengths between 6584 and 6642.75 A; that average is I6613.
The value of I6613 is 8.29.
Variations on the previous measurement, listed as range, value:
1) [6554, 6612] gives 9.58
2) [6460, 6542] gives 8.88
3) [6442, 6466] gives 8.26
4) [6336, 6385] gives 8.46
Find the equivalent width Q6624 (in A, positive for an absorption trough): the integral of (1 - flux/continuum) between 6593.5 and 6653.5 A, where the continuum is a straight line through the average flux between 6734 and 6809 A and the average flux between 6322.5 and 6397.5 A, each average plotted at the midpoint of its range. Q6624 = 1.9 A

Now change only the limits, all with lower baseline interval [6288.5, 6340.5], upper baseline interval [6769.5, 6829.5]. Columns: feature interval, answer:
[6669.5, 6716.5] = 0.64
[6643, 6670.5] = 2.20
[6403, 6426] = -2.54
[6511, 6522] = -3.27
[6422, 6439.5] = -0.33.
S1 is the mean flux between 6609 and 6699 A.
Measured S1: 8.01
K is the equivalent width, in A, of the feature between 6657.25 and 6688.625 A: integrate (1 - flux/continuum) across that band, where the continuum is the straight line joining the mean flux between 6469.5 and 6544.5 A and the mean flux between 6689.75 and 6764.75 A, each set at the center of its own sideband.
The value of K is 3.8 A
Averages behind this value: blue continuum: 8.98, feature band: 7.66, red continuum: 8.62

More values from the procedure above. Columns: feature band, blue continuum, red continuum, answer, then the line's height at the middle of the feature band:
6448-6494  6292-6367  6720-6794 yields 0.5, 8.47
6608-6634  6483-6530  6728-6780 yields 1.8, 8.83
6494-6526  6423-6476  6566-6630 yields -3.4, 8.52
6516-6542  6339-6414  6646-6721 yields -3.1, 8.36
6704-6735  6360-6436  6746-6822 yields -2.6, 8.38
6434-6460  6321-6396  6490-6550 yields 1.3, 8.91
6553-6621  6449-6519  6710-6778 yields -5.0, 8.73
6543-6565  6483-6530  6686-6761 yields -4.5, 9.03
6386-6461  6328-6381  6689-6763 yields -1.7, 8.55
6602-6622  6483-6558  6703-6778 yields 1.9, 8.95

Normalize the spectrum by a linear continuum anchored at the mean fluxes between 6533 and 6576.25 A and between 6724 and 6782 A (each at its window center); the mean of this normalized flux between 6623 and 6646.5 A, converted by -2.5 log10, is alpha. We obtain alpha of 0.118 mag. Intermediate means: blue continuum 10.2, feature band 8.5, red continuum 8.45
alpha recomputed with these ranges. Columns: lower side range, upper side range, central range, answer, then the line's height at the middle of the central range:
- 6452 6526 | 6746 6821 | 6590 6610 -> 0.12 mag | 8.64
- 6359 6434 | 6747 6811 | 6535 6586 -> -0.20 mag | 8.57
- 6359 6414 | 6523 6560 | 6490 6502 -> 0.09 mag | 9.11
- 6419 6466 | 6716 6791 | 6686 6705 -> 0.02 mag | 8.57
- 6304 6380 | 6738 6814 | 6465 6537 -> -0.07 mag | 8.4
